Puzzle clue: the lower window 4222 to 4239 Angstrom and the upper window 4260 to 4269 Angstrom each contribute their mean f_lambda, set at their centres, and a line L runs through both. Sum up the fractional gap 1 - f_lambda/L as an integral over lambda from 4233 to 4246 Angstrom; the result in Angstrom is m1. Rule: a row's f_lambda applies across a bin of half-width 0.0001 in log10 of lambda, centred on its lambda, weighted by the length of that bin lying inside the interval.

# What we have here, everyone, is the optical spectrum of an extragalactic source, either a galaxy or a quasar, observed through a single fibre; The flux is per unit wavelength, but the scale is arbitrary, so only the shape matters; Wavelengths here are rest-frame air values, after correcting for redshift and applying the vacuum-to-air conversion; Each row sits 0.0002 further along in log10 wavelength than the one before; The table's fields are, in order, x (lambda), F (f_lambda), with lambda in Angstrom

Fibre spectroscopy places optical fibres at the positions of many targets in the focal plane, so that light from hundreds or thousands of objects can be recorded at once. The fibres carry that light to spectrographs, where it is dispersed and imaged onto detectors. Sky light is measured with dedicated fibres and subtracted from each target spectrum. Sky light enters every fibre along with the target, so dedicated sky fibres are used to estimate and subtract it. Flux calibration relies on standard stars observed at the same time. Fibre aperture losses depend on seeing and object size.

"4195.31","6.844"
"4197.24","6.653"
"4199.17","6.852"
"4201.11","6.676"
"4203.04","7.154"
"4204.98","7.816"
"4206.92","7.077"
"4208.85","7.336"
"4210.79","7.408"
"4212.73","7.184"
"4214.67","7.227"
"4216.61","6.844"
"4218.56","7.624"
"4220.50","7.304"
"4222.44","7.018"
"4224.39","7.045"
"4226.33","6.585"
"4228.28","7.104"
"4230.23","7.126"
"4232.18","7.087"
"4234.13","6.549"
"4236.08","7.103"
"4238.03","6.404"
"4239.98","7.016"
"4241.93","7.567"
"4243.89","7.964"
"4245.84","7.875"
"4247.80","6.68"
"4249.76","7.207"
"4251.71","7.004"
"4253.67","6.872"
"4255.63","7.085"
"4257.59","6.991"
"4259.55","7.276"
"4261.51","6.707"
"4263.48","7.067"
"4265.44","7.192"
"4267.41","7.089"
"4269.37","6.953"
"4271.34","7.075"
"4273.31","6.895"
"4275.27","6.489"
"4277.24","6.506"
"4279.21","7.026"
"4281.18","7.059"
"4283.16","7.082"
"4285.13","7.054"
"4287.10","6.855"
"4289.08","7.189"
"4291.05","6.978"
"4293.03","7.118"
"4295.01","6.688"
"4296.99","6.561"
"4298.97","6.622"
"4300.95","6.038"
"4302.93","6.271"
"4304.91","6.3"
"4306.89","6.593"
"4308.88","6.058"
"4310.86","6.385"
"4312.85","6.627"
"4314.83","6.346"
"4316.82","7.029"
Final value -0.5 Angstrom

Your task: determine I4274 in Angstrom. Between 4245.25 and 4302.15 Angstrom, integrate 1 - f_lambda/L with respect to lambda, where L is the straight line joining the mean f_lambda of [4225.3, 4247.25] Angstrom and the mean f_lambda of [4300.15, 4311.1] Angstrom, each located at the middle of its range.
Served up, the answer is -2.3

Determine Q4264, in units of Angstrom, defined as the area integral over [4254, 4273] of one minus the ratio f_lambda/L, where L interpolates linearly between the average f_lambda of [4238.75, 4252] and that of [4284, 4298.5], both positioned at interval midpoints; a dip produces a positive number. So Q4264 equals 0.3 Angstrom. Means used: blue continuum 7.33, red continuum 6.91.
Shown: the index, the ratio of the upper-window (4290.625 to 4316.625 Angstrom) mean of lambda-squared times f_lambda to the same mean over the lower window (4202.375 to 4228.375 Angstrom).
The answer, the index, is 0.9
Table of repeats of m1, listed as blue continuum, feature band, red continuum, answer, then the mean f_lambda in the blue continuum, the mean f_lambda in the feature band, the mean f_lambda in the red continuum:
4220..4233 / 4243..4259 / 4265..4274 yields -0.4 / 7.03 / 7.21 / 7.03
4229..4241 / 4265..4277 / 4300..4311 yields -0.6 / 6.89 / 6.91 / 6.27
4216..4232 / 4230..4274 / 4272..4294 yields -0.4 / 7.08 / 7.08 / 6.93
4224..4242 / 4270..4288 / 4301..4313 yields -0.9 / 6.93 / 6.9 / 6.33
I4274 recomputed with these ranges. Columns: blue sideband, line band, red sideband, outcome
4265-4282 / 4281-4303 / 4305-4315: -0.5 Angstrom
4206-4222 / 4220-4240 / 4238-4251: 1.0 Angstrom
